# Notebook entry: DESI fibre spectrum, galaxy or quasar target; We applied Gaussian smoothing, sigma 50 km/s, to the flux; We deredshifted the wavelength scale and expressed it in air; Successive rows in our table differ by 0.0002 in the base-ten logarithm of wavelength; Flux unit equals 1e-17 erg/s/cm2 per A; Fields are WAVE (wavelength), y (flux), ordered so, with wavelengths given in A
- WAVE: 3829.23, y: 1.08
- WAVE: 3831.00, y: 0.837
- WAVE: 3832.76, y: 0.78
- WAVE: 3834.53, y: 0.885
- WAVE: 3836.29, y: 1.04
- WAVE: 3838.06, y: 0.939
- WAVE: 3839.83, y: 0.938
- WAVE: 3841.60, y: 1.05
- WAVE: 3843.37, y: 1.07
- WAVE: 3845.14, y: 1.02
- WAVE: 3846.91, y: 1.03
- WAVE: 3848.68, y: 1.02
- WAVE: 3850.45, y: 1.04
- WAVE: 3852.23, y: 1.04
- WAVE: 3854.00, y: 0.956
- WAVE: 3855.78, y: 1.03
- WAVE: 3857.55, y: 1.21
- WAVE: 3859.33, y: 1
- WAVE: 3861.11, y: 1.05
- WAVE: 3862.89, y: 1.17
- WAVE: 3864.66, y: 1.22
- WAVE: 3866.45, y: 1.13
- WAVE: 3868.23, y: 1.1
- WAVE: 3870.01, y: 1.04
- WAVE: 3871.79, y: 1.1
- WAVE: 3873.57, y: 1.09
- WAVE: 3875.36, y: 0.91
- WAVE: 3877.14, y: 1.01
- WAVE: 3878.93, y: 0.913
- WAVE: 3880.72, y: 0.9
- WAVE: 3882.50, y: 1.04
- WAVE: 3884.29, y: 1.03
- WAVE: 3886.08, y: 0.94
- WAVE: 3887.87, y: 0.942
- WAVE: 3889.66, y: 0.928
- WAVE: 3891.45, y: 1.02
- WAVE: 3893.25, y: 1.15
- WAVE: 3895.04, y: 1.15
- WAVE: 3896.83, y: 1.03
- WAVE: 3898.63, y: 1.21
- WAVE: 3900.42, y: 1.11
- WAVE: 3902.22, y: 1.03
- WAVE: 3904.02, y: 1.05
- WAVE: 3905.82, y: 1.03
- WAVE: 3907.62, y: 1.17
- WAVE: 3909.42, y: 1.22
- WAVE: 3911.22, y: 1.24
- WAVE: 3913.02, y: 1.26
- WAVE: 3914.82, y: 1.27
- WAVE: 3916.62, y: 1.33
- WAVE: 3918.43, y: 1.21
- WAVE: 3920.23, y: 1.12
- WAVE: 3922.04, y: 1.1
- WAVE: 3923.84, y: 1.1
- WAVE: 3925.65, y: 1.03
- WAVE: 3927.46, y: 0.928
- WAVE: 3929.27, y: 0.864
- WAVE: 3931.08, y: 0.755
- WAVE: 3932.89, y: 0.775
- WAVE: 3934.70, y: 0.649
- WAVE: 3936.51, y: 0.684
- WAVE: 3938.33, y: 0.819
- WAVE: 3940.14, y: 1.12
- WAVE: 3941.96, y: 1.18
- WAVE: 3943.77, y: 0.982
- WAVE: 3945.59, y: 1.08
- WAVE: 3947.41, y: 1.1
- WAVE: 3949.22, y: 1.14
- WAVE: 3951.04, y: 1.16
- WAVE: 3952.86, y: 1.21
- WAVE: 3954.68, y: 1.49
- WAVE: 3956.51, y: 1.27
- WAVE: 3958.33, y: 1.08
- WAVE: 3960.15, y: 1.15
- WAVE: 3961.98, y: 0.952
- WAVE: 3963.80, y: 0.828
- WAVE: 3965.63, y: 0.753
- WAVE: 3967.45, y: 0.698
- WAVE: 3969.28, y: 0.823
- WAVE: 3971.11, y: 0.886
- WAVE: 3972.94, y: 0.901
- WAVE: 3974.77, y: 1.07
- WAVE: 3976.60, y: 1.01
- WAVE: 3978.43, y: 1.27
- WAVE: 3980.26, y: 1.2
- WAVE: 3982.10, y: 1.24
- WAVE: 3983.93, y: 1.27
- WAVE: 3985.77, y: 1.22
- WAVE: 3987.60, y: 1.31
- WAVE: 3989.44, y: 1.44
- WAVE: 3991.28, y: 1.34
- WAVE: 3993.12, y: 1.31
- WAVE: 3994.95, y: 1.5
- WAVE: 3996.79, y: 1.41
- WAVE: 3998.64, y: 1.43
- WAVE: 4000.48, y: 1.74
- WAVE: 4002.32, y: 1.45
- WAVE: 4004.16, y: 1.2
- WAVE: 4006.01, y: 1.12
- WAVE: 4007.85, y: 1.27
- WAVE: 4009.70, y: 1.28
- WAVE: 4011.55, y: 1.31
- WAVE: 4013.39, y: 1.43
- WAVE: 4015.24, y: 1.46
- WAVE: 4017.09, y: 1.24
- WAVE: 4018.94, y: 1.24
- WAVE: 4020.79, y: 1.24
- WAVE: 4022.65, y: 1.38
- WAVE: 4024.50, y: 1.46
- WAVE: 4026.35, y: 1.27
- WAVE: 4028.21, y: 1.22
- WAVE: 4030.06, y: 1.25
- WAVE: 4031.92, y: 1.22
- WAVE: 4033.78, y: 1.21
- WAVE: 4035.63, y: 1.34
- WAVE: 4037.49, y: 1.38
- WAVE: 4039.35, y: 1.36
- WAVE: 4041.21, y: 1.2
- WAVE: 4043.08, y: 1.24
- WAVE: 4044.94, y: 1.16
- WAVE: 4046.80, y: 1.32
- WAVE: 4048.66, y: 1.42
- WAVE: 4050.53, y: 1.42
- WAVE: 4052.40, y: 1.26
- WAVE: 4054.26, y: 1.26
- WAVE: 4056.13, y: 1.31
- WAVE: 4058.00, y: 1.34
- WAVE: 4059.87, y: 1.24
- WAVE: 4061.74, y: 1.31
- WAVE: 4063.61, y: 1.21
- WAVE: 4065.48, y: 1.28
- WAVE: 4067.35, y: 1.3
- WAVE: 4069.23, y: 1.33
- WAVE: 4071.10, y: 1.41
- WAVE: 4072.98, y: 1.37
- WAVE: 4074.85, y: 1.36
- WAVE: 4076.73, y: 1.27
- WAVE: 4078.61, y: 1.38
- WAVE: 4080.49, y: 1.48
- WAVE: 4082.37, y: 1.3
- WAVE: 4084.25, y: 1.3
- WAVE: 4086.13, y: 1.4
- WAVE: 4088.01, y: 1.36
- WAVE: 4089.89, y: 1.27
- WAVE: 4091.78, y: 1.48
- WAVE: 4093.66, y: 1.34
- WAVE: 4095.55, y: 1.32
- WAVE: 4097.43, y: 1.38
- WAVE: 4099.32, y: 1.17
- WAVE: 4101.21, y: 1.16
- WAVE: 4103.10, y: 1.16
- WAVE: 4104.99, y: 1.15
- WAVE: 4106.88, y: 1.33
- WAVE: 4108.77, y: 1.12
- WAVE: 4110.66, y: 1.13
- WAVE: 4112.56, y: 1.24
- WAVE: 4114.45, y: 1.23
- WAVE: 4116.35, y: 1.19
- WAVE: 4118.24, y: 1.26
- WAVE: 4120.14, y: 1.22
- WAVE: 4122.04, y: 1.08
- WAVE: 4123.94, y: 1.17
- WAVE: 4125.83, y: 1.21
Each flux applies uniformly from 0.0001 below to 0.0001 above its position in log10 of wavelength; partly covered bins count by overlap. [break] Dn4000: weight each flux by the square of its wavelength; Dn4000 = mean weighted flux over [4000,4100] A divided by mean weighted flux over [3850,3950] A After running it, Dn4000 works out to 1.36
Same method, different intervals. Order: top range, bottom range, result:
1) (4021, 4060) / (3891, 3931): 1.25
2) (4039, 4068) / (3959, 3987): 1.31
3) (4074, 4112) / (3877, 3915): 1.33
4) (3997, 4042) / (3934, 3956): 1.30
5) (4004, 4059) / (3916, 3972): 1.34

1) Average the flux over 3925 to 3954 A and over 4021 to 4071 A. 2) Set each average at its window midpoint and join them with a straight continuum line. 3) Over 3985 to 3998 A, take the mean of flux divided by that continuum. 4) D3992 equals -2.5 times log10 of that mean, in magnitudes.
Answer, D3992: -0.204 mag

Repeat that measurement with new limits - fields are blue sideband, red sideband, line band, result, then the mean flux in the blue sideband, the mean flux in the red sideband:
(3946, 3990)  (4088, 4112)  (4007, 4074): -0.104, 1.1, 1.25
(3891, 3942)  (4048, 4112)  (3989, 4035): -0.119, 1.05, 1.3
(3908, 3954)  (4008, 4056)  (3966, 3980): 0.211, 1.06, 1.3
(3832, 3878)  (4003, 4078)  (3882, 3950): 0.073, 1.03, 1.3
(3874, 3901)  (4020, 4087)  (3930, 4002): 0.047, 1.02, 1.31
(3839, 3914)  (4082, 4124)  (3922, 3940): 0.262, 1.06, 1.25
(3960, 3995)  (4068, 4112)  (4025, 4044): -0.063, 1.1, 1.3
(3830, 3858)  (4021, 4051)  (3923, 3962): 0.125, 0.99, 1.3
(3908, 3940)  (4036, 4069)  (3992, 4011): -0.154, 1.03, 1.3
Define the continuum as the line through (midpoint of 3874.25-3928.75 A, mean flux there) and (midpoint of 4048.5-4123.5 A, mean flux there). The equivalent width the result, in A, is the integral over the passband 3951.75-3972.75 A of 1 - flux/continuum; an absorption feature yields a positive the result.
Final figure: 2.5 A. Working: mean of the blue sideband 1.08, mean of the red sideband 1.29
